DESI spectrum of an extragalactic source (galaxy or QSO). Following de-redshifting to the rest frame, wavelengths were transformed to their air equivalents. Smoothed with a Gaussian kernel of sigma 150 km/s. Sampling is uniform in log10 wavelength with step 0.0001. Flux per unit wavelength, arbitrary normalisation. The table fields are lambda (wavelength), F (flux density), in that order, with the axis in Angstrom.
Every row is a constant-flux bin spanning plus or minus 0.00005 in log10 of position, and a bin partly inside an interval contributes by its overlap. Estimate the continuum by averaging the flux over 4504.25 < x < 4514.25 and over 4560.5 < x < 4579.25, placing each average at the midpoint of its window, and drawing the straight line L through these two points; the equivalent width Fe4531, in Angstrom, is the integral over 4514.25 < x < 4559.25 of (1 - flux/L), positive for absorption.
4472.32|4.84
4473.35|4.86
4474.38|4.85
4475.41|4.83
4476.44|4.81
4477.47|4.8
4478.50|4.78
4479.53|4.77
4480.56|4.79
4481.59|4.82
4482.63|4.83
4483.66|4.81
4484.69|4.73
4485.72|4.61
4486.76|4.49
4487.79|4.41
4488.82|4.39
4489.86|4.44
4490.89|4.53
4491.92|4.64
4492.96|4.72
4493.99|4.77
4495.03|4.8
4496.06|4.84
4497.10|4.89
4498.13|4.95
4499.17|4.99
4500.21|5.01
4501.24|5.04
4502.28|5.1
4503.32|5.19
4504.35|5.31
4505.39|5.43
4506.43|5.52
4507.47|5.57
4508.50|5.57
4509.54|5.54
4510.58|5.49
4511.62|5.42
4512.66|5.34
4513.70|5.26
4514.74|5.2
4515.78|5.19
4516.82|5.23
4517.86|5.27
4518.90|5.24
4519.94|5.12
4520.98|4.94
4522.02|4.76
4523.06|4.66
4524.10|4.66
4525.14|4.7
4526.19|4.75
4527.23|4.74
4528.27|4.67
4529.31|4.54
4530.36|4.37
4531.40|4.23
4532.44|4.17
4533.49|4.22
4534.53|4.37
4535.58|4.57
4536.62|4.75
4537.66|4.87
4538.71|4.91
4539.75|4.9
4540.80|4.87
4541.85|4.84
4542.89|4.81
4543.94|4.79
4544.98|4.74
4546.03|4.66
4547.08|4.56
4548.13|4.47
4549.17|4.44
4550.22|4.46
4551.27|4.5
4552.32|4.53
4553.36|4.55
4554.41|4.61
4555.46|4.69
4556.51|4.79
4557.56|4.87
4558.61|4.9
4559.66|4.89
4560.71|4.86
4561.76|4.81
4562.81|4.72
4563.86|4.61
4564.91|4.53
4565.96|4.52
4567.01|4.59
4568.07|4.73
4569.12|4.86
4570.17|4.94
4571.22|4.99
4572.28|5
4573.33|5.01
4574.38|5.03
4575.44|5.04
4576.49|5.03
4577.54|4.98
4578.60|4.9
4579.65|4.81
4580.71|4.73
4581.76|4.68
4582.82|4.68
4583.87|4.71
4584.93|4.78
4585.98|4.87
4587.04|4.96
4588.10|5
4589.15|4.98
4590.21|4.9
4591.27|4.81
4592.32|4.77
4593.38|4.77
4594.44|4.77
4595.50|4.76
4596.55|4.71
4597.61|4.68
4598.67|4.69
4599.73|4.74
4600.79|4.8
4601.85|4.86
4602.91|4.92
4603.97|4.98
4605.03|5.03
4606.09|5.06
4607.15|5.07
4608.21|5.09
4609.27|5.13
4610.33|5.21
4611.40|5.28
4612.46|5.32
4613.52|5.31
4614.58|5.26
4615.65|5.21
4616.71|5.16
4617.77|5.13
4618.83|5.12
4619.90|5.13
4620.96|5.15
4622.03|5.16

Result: 3.9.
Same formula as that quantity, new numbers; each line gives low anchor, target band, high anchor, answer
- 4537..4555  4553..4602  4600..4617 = 0.8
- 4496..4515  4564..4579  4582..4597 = 0.2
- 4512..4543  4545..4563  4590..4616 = 0.7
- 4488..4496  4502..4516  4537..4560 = -2.2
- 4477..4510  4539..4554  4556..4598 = 0.6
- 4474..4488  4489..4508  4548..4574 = -0.9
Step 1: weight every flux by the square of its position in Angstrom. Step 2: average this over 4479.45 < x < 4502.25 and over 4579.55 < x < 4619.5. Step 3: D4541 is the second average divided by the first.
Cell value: 1.1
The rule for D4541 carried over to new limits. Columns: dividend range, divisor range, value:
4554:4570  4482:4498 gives 1.05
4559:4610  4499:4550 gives 1.01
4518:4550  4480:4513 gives 0.96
